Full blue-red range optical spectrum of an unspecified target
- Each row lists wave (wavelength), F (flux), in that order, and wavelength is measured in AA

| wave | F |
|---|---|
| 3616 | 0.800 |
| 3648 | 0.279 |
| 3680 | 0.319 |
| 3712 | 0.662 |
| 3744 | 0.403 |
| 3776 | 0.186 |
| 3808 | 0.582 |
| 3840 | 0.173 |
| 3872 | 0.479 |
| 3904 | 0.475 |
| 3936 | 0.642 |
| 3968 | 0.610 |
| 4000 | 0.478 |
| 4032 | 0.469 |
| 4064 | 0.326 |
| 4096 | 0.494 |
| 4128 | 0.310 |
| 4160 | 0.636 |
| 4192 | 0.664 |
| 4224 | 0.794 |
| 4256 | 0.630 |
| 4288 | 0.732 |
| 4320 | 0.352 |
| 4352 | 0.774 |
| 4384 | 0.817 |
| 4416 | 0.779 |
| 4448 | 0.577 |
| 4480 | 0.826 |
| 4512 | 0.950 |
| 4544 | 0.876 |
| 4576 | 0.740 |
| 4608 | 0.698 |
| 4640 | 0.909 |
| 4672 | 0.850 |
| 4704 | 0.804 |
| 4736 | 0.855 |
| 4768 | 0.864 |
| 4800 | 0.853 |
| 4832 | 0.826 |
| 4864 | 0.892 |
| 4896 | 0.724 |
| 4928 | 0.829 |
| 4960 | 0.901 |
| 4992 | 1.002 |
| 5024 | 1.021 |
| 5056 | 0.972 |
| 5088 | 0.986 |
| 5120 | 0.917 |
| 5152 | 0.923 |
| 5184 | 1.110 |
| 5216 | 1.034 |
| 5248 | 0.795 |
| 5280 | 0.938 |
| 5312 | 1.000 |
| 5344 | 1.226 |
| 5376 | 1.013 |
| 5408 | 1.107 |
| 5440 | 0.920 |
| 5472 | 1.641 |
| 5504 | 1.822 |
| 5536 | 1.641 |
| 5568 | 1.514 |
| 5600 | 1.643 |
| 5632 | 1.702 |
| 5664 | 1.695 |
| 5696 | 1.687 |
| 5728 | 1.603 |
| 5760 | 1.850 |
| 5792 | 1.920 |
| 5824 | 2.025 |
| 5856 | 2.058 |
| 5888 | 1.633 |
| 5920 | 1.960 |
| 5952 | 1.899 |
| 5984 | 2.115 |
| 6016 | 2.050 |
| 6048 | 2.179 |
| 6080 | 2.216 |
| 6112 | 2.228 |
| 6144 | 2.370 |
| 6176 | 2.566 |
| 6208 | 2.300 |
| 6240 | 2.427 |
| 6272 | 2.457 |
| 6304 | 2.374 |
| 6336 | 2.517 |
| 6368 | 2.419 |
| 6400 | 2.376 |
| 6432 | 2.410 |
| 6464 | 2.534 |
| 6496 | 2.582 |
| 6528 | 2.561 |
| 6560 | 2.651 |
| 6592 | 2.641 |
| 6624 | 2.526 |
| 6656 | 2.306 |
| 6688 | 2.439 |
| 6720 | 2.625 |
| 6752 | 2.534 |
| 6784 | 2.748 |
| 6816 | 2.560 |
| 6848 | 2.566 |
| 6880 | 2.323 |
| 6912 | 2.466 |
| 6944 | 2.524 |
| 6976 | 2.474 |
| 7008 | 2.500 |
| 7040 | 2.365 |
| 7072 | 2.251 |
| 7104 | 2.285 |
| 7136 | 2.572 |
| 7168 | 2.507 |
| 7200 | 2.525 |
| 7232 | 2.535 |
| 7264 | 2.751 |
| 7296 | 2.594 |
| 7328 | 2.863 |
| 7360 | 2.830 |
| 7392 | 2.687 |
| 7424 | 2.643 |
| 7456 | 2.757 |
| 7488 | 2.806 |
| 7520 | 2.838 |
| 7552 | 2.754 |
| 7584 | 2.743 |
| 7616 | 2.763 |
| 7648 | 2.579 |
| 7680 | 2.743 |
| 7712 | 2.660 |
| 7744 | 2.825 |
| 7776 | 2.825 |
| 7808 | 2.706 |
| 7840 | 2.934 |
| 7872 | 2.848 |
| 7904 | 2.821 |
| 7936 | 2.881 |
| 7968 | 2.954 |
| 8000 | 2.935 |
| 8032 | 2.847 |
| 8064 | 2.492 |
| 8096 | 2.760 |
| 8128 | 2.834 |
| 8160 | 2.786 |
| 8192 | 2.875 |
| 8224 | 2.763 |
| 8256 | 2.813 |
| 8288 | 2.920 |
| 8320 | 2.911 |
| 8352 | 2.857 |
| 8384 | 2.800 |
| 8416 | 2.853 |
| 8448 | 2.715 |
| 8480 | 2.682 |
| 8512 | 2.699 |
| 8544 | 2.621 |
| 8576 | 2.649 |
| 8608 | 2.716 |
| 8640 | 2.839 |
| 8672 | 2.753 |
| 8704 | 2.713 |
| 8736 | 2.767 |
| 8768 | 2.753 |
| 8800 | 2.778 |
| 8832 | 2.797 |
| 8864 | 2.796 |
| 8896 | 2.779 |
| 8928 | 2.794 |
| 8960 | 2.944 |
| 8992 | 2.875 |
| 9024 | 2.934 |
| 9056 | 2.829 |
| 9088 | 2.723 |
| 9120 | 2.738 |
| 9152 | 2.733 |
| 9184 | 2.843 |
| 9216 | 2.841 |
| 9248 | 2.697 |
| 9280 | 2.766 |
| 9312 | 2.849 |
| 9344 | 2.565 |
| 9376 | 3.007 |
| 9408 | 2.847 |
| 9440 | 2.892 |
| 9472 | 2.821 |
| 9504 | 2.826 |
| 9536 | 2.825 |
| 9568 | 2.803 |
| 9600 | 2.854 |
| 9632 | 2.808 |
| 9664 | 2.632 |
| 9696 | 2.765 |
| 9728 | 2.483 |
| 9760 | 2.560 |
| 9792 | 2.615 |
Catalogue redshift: 0.37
